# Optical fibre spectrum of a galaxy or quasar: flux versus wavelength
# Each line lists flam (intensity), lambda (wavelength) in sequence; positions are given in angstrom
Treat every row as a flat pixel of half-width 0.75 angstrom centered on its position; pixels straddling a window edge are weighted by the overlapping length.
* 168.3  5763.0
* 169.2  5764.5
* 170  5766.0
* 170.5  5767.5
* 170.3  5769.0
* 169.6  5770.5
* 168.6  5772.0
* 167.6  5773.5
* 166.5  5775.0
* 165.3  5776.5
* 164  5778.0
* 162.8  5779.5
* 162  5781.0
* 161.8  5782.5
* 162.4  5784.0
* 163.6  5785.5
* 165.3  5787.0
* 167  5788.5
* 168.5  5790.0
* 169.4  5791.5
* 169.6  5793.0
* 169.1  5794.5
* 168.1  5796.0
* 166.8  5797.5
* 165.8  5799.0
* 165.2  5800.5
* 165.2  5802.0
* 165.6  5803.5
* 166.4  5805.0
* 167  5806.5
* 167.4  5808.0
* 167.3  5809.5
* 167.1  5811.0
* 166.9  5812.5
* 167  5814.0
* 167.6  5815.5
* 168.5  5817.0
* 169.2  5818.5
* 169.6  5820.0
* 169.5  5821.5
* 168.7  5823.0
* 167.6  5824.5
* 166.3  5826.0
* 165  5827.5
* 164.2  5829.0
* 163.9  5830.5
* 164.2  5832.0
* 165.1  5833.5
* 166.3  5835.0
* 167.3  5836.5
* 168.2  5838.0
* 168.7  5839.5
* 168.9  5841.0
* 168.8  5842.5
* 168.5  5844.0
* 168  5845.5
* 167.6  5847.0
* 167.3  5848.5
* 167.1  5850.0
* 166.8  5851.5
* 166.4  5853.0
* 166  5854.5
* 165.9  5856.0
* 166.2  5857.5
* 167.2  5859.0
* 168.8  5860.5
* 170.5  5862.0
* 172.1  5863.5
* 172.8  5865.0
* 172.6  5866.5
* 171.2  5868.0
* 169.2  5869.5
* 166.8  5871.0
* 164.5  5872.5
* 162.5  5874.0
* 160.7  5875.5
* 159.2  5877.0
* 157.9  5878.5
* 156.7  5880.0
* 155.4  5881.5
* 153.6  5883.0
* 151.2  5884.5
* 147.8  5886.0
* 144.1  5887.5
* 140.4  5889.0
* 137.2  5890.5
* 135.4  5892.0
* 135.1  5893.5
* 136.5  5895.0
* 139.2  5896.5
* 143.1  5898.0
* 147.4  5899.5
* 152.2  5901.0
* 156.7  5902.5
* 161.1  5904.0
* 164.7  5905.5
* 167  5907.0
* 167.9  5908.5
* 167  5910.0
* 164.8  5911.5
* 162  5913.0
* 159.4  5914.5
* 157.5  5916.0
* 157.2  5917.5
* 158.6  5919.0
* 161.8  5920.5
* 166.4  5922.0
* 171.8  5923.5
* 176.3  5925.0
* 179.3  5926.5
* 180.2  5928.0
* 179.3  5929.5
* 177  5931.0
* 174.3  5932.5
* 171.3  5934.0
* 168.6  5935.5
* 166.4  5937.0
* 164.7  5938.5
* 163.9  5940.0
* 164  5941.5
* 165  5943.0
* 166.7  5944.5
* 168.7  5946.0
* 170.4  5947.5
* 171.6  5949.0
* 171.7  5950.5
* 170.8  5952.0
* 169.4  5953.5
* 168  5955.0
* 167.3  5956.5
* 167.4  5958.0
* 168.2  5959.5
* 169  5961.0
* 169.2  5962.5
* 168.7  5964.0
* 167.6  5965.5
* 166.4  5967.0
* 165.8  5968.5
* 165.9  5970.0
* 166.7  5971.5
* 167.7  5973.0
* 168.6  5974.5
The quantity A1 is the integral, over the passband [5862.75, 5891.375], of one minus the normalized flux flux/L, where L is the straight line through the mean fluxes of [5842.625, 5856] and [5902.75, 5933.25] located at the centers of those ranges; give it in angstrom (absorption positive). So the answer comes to 1.5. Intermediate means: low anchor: 167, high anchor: 168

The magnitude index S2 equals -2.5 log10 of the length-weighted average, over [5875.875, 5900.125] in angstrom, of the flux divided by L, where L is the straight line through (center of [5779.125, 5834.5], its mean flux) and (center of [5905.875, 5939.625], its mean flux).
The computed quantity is 0.15 mag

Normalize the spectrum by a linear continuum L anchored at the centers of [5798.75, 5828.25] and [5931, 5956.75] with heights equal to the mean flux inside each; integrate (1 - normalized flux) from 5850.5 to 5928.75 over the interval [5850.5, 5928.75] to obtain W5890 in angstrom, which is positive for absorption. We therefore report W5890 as 3.7 angstrom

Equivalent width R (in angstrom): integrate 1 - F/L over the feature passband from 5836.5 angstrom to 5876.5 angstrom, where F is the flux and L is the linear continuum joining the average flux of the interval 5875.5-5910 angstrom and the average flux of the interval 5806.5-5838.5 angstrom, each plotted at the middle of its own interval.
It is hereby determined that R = -2.14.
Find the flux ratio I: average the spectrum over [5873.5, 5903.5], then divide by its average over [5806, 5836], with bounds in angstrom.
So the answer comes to 0.9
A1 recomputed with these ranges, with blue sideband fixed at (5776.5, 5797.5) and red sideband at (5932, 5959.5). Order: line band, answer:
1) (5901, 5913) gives 0.3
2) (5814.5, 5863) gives -0.2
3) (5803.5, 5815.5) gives -0.1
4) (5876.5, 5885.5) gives 0.6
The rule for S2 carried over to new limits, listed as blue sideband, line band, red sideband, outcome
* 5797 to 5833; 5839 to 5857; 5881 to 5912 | -0.05 mag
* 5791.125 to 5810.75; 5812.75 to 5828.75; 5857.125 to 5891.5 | -0.02 mag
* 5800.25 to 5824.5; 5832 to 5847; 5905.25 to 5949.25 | 0.00 mag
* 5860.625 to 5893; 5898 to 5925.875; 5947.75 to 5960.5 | 0.01 mag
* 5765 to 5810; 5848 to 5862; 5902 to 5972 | 0.00 mag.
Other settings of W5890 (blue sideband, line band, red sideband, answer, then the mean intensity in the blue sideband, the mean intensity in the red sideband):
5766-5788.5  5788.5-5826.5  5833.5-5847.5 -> -0.2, 166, 168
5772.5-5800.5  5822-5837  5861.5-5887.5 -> -0.2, 166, 162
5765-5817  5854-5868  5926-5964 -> -0.1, 167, 170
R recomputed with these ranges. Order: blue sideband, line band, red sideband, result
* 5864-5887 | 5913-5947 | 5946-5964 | -0.24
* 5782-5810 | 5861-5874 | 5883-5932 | -0.70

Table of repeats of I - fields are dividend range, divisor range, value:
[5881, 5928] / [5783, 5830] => 0.93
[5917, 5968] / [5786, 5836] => 1.01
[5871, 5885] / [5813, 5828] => 0.94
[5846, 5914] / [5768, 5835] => 0.95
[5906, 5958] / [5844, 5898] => 1.06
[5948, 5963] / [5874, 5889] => 1.10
